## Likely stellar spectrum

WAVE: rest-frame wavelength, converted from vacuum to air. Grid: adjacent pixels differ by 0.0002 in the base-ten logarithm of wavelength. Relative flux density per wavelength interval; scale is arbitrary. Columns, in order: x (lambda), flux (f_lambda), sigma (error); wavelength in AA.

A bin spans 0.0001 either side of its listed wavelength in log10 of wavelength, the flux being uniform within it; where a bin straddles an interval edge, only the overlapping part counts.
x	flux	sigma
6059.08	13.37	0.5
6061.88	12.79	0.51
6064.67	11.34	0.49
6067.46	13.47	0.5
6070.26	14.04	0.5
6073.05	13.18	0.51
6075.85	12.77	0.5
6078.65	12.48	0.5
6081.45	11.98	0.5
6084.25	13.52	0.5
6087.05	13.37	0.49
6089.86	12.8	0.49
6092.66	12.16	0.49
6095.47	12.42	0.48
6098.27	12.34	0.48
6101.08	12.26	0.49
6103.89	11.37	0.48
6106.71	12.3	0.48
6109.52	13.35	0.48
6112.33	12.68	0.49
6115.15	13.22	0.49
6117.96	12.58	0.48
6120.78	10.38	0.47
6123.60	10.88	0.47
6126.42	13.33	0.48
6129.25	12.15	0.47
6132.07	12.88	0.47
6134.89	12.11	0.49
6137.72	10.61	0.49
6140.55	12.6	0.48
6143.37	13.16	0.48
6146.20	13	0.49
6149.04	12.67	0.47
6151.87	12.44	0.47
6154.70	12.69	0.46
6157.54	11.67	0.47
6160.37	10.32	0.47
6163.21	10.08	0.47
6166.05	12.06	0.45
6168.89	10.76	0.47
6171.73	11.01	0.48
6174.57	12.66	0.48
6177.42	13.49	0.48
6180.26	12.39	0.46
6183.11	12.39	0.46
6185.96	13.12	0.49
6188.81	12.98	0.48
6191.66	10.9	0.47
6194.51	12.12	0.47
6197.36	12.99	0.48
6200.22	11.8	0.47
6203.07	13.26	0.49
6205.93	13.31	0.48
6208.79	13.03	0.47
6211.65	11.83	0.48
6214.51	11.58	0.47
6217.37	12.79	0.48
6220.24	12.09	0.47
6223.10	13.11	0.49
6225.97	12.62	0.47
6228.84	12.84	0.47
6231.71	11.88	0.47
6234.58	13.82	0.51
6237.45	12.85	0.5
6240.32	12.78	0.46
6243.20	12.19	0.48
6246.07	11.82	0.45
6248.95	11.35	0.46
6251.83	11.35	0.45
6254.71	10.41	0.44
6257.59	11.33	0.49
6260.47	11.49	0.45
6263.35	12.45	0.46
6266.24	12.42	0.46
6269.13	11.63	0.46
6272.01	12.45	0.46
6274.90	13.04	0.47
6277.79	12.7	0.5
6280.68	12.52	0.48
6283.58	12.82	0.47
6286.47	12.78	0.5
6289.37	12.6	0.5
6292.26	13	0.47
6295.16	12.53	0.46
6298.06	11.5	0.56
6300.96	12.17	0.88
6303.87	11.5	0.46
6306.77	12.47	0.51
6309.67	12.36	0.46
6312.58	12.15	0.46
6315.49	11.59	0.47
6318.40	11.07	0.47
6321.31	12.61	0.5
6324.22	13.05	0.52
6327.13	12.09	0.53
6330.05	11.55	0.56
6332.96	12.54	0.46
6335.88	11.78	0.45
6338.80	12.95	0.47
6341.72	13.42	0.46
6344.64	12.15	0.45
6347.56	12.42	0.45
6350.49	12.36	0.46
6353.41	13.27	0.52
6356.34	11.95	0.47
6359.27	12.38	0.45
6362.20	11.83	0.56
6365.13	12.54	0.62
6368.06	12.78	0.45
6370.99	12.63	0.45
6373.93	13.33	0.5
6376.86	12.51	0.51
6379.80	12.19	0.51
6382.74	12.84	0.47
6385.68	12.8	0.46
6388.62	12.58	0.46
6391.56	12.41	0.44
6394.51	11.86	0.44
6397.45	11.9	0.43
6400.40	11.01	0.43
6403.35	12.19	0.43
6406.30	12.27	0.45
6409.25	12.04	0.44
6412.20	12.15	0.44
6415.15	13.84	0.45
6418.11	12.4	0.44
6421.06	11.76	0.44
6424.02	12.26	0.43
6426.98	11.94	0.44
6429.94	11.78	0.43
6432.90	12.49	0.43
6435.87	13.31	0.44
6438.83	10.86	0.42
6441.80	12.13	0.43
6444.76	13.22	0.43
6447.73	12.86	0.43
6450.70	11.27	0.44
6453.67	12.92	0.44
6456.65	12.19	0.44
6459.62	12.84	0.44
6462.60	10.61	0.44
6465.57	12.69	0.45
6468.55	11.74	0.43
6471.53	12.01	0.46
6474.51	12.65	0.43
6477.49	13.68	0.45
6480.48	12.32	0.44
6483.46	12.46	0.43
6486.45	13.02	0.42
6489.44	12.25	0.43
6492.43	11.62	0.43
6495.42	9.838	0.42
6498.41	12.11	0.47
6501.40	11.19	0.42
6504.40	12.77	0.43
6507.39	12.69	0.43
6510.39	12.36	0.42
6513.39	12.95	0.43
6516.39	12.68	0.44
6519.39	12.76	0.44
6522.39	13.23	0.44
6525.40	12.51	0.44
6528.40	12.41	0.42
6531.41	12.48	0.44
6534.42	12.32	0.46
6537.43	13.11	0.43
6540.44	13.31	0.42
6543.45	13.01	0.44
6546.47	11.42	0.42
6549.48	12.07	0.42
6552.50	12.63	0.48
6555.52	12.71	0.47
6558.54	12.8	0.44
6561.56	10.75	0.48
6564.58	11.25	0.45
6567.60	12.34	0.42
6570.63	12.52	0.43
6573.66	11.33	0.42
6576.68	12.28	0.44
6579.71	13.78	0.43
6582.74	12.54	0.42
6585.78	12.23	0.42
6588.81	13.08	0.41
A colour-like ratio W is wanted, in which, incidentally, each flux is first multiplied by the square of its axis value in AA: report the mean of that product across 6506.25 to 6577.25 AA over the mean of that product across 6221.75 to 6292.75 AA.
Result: 1.1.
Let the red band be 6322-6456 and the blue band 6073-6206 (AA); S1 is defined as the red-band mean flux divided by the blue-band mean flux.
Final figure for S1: 1.01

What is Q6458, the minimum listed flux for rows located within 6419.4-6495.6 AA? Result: 9.838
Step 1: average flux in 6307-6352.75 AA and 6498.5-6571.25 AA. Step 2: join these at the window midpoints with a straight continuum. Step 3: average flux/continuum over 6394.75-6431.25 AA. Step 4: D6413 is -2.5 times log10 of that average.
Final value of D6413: 0.02 mag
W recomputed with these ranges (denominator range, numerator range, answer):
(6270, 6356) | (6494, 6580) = 1.07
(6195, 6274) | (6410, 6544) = 1.09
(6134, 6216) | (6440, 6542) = 1.12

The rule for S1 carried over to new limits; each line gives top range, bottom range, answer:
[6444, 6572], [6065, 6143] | 0.99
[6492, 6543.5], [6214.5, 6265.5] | 1.02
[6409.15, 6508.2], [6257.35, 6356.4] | 0.99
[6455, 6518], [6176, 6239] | 0.97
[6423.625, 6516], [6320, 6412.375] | 0.99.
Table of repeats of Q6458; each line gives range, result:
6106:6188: 10.08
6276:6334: 11.07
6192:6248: 11.58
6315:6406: 11.01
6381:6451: 10.86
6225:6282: 10.41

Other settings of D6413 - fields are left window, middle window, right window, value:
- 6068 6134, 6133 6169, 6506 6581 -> 0.056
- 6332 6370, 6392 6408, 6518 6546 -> 0.060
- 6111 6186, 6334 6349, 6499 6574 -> -0.026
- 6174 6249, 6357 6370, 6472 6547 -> 0.011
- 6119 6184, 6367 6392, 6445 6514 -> -0.046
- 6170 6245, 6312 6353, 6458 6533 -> 0.012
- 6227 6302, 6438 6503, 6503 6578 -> 0.023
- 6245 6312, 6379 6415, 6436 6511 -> -0.008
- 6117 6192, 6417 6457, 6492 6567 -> -0.001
